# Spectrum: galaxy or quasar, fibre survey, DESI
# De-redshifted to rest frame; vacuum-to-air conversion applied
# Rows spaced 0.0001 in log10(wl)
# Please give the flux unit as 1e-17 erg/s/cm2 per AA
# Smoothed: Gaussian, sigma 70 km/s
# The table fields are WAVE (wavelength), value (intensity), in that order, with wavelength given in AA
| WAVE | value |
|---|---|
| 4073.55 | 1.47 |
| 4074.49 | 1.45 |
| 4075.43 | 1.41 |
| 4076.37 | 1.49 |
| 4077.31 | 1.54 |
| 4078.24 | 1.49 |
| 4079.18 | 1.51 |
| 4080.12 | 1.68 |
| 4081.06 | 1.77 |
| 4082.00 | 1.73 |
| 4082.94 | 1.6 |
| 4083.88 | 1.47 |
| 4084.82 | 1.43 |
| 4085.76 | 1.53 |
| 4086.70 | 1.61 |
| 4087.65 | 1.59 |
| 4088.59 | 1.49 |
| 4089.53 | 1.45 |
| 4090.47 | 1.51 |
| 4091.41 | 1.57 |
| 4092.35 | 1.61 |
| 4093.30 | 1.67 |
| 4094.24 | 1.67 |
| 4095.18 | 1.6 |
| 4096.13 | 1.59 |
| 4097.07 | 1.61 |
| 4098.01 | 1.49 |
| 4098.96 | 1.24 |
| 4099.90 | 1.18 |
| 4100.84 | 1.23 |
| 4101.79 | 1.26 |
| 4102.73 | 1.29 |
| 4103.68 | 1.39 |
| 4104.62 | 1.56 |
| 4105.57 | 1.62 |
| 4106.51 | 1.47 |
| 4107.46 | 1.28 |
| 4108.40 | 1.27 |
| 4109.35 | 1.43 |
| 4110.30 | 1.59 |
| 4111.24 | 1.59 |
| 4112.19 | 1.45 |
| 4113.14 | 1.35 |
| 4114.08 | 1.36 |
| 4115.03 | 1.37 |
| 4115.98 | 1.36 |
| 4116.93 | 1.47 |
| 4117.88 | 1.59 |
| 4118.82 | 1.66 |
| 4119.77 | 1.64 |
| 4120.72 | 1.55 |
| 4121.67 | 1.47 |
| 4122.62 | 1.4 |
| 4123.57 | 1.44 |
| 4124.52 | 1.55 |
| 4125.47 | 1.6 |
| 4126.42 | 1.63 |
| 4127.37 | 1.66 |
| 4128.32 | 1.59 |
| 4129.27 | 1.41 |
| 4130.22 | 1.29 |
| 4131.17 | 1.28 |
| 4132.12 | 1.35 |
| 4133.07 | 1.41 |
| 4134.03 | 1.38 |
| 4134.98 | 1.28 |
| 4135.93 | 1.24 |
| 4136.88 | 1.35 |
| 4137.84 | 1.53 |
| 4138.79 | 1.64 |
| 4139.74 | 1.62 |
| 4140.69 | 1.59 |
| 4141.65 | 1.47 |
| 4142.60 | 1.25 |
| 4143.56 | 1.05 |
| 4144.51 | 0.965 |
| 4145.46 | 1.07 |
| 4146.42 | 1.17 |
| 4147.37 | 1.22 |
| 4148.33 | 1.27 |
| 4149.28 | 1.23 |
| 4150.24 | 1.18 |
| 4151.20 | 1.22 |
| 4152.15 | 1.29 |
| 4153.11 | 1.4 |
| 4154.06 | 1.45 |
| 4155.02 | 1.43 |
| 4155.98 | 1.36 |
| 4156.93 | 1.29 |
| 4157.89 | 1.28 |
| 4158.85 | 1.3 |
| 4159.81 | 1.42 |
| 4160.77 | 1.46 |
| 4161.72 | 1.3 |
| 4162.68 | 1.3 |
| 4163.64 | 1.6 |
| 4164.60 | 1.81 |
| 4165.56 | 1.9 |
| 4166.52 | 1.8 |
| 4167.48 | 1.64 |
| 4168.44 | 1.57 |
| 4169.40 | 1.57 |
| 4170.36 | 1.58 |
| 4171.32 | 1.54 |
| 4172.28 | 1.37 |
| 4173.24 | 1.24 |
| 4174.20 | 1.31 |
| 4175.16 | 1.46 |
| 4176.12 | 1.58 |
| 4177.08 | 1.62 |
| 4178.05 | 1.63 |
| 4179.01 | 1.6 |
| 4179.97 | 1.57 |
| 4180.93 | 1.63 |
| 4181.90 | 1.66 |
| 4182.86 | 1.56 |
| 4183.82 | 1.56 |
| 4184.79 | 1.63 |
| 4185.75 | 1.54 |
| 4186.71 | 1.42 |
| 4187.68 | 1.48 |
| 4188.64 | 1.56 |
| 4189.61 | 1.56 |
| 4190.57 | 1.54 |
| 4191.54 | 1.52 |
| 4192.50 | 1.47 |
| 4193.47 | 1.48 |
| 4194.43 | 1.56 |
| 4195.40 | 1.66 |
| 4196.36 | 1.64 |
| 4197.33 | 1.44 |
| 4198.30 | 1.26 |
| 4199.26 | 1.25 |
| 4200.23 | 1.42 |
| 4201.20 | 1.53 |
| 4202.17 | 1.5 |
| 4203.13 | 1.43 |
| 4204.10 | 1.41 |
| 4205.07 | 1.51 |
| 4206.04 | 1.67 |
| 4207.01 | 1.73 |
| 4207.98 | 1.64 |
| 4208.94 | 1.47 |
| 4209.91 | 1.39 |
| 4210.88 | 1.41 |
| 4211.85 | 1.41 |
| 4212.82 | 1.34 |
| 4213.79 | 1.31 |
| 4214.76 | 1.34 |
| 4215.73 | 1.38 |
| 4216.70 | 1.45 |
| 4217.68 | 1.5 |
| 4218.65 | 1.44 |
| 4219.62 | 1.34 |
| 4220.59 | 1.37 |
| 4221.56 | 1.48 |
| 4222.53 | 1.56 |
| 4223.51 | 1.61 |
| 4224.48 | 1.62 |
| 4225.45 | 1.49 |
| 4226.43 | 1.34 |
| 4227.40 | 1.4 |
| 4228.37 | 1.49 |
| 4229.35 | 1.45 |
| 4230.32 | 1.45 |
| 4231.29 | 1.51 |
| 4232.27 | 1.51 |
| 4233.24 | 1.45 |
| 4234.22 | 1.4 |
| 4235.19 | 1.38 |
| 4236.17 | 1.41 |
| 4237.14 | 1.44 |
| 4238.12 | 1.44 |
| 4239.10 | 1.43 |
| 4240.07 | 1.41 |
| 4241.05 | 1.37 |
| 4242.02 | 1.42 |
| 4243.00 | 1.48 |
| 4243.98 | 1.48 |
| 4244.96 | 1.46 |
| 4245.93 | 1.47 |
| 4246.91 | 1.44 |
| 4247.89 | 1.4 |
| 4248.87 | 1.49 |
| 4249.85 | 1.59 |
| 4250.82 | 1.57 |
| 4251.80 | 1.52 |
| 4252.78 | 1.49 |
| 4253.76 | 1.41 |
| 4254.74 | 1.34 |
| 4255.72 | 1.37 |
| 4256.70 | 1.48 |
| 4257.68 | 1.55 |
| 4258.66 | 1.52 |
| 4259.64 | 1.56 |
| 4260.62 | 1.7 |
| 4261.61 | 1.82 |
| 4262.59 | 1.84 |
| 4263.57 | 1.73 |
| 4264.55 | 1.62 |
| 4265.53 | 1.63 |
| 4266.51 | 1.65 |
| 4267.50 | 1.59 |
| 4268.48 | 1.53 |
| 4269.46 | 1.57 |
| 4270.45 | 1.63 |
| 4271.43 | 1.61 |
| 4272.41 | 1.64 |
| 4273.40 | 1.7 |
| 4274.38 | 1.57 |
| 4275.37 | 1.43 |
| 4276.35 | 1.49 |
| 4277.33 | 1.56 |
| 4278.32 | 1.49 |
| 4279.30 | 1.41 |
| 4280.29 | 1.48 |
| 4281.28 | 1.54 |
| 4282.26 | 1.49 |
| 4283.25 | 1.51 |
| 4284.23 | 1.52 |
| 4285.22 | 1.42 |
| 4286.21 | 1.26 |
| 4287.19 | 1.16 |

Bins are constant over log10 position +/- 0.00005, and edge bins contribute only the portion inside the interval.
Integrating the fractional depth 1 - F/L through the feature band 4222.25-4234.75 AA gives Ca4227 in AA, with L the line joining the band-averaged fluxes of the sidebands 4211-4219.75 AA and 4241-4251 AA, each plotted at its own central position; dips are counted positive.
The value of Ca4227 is -0.5 AA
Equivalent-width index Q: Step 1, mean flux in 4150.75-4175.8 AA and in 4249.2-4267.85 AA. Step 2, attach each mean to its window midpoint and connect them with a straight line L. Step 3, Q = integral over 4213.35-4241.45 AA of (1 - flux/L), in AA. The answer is 1.78 AA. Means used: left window 1.46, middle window 1.44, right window 1.58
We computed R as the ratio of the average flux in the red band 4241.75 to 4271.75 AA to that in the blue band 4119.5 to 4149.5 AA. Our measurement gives 1.1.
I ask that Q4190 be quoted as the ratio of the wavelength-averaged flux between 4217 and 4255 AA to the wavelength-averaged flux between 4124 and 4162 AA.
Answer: 1.07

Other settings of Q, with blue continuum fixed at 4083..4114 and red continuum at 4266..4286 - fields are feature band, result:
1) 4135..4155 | 2.4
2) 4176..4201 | -0.4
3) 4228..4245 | 0.9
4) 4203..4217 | 0.5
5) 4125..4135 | 0.2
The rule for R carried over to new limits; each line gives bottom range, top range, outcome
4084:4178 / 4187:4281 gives 1.04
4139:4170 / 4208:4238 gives 1.03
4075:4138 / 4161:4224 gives 1.02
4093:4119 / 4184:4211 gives 1.04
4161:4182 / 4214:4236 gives 0.93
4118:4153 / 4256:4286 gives 1.13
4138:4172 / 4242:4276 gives 1.10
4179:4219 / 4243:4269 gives 1.03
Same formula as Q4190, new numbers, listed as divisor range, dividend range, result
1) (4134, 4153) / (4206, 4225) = 1.13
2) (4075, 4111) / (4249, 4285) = 1.04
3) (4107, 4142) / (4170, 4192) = 1.04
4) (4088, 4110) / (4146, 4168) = 0.96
